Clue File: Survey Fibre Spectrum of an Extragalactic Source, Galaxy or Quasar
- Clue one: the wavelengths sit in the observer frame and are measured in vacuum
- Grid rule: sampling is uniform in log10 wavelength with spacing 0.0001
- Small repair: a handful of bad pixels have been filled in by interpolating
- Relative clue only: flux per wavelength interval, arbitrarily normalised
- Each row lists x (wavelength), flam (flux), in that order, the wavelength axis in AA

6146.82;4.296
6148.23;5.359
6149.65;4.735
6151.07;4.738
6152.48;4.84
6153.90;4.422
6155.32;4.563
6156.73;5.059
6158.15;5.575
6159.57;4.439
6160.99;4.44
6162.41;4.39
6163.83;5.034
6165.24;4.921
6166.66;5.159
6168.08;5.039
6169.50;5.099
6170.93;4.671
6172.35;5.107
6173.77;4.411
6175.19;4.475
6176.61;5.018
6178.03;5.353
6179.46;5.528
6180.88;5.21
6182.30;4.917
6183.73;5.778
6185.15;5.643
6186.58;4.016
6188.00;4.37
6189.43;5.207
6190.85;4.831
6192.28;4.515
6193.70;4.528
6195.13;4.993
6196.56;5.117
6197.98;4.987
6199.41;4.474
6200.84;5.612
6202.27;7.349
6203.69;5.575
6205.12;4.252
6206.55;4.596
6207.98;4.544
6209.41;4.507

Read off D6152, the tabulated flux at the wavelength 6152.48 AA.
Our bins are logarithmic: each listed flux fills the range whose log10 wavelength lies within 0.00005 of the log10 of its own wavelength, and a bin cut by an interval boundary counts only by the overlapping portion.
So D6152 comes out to 4.84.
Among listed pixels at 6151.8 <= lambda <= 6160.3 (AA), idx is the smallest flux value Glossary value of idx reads 4.422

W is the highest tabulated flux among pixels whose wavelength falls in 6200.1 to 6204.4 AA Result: 7.349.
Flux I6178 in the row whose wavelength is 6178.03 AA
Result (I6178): 5.353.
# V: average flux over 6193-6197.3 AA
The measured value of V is 4.88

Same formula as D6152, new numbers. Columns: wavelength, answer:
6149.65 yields 4.735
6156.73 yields 5.059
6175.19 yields 4.475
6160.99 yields 4.44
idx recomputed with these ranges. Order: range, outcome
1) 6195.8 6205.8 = 4.252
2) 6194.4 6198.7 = 4.987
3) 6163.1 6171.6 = 4.671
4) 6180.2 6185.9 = 4.917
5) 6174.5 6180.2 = 4.475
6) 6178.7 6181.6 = 5.21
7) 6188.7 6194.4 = 4.515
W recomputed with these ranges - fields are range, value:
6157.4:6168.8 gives 5.575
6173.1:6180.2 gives 5.528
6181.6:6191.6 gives 5.778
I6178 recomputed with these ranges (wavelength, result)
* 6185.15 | 5.643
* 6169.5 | 5.099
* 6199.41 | 4.474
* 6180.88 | 5.21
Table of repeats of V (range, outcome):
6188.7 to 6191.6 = 5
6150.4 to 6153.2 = 4.79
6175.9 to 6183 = 5.21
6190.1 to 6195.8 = 4.72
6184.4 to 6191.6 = 4.82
